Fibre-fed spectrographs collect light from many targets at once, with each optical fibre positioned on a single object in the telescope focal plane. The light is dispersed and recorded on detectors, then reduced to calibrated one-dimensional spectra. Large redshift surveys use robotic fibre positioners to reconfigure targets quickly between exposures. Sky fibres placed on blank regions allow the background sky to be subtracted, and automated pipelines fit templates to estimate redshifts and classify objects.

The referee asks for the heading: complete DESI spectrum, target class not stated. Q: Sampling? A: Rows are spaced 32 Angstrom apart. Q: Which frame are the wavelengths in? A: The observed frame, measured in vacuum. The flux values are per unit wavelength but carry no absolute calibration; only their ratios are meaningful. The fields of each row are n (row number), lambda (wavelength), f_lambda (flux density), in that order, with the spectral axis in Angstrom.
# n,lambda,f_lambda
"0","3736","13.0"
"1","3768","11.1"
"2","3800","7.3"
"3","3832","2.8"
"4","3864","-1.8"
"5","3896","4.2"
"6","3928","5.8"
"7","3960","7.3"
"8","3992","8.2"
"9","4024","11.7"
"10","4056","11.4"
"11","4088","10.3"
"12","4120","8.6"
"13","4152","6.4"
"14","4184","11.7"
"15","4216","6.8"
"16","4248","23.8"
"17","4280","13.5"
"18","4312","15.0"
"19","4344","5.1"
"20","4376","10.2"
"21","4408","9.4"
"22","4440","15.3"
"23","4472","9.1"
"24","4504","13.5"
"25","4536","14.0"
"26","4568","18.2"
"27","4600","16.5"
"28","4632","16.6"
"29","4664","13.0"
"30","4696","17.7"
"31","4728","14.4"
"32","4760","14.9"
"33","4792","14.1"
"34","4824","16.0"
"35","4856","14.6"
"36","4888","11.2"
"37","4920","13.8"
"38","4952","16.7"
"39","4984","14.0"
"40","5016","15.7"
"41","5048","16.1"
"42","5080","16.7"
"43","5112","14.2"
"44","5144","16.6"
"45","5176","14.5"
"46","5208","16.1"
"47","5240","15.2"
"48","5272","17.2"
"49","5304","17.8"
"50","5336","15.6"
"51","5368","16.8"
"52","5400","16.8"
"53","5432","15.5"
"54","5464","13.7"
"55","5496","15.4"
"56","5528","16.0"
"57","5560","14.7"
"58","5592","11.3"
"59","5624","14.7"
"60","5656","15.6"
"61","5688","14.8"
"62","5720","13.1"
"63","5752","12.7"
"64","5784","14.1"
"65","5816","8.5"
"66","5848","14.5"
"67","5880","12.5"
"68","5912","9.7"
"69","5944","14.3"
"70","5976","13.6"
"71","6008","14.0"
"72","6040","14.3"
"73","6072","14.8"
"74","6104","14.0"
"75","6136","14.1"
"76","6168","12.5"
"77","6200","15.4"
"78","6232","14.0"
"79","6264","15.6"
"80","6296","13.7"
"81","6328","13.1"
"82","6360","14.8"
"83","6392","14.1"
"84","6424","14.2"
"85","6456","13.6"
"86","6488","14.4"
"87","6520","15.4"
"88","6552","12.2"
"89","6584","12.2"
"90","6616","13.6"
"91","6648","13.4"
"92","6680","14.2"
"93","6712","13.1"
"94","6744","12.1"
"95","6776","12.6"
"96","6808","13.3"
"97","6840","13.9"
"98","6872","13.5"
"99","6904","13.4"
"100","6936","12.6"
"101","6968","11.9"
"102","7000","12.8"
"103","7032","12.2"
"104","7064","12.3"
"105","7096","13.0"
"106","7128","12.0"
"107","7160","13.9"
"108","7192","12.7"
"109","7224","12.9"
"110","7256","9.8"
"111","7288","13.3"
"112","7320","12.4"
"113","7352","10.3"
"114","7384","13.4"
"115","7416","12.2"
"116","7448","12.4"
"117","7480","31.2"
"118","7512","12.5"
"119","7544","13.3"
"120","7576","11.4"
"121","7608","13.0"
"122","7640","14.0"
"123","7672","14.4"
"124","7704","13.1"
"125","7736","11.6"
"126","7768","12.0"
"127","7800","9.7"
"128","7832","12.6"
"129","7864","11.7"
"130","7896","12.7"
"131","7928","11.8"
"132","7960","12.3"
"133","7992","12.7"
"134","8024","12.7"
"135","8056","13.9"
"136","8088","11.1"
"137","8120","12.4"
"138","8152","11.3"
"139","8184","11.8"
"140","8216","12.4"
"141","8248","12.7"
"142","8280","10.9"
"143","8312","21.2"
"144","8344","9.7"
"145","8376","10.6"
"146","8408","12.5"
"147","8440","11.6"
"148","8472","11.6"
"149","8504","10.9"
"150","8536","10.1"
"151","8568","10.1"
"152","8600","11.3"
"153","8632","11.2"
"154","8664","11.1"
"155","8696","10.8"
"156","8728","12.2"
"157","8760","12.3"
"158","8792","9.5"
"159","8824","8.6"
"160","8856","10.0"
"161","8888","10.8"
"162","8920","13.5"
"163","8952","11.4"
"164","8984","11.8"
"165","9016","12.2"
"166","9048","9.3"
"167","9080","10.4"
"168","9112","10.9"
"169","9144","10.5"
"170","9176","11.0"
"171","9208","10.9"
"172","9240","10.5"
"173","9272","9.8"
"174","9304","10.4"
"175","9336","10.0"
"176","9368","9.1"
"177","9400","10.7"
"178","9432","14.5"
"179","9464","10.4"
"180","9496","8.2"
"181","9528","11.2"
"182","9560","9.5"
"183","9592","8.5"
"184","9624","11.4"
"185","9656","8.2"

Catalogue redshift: 0.138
